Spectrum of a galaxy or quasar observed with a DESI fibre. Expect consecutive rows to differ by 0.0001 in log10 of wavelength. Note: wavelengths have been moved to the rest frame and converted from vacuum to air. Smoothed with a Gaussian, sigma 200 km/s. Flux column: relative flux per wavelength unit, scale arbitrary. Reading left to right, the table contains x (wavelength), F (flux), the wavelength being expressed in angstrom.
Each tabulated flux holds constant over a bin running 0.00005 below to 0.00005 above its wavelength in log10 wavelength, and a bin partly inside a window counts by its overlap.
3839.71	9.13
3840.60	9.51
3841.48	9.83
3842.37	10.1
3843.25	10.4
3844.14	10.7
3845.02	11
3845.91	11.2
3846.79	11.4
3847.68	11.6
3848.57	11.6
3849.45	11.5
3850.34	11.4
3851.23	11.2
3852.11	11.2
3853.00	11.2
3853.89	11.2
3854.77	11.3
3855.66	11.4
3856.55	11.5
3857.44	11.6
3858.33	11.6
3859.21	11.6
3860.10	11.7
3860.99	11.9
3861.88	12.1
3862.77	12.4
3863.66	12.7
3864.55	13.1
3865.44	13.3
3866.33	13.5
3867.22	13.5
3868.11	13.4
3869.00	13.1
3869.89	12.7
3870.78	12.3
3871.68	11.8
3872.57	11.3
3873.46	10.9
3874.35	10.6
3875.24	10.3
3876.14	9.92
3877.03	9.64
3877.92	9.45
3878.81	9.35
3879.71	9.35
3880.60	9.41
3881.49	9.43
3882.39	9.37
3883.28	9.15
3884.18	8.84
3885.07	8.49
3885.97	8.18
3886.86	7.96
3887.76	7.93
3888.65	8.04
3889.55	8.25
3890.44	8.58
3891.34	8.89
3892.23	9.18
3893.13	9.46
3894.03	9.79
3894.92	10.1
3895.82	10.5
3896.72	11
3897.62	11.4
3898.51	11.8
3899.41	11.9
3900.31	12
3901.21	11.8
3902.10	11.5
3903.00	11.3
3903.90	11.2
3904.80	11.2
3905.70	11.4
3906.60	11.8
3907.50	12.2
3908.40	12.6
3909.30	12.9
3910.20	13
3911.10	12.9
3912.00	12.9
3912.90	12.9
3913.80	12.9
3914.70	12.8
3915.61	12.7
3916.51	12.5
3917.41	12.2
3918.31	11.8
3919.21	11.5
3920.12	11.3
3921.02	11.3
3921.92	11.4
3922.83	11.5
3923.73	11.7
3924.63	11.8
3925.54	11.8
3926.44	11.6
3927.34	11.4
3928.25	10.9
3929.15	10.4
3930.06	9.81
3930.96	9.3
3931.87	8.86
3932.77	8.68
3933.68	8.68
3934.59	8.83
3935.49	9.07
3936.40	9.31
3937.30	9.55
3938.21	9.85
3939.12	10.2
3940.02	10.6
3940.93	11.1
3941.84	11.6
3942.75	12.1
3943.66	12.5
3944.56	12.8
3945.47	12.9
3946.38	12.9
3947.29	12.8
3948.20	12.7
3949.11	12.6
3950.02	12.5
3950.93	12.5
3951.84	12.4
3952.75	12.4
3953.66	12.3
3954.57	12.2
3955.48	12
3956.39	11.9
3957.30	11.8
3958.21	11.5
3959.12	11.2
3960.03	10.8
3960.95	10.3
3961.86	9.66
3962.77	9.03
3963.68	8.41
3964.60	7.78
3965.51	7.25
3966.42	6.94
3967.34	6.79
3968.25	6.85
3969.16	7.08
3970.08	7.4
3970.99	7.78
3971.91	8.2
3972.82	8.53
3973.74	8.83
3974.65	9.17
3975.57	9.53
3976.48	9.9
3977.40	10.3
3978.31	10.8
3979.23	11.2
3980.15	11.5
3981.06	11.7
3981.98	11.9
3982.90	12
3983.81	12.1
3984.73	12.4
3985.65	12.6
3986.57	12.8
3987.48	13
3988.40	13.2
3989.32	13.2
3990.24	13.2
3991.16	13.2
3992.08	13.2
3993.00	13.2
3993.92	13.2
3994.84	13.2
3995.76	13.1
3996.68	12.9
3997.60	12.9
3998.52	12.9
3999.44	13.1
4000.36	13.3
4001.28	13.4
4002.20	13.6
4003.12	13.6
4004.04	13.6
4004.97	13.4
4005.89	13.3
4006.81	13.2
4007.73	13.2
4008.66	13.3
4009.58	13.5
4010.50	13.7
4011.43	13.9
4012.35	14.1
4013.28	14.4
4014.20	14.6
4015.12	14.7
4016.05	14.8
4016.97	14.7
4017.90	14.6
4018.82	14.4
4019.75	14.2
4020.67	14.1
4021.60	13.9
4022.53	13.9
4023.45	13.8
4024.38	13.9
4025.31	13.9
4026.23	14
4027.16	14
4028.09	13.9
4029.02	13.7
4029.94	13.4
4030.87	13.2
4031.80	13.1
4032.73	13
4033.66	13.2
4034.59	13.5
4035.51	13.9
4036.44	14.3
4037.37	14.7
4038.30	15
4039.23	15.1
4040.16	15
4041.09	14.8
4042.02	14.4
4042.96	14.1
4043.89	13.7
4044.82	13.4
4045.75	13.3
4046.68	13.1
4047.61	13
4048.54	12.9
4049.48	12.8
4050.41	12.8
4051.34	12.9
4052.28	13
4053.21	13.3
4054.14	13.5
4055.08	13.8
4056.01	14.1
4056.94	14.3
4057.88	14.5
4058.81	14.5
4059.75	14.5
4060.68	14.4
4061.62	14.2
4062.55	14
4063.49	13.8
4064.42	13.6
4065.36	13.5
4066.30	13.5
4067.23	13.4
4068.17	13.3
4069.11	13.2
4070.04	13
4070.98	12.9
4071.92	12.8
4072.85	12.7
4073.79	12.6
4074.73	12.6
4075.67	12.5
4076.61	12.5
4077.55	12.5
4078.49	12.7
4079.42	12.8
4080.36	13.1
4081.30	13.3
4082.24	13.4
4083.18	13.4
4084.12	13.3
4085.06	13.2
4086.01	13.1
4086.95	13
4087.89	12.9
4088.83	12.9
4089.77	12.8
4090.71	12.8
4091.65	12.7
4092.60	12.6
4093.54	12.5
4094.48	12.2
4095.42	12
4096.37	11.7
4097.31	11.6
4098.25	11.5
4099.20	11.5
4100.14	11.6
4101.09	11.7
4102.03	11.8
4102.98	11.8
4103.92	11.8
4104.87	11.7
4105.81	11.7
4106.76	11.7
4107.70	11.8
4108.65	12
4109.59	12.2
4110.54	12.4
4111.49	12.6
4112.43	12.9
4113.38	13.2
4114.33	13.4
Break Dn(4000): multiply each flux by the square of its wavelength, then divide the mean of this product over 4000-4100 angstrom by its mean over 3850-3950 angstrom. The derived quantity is 1.31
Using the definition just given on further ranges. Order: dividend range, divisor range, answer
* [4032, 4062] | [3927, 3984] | 1.40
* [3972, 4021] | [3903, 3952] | 1.15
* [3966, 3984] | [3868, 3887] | 0.97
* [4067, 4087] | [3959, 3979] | 1.57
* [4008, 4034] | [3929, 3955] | 1.31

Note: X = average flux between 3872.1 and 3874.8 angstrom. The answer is 11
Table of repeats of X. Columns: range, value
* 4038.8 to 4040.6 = 15.1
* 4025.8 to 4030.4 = 13.8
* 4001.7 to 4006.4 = 13.5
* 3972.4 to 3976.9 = 9.19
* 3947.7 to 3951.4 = 12.6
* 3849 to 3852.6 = 11.3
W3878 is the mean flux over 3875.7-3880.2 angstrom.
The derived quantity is 9.55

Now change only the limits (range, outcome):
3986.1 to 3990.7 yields 13.1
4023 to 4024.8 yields 13.8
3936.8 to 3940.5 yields 10.1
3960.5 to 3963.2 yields 9.68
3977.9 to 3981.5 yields 11.3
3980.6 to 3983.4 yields 11.9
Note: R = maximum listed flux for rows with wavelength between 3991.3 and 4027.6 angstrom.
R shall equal 14.8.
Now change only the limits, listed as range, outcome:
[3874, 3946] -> 13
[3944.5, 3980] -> 12.9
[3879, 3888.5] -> 9.43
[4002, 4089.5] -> 15.1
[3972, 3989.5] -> 13.2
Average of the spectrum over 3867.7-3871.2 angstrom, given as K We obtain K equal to 12.9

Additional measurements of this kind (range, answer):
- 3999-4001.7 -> 13.3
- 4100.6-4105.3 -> 11.7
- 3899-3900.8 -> 11.9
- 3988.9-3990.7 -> 13.2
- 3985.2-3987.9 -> 12.8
